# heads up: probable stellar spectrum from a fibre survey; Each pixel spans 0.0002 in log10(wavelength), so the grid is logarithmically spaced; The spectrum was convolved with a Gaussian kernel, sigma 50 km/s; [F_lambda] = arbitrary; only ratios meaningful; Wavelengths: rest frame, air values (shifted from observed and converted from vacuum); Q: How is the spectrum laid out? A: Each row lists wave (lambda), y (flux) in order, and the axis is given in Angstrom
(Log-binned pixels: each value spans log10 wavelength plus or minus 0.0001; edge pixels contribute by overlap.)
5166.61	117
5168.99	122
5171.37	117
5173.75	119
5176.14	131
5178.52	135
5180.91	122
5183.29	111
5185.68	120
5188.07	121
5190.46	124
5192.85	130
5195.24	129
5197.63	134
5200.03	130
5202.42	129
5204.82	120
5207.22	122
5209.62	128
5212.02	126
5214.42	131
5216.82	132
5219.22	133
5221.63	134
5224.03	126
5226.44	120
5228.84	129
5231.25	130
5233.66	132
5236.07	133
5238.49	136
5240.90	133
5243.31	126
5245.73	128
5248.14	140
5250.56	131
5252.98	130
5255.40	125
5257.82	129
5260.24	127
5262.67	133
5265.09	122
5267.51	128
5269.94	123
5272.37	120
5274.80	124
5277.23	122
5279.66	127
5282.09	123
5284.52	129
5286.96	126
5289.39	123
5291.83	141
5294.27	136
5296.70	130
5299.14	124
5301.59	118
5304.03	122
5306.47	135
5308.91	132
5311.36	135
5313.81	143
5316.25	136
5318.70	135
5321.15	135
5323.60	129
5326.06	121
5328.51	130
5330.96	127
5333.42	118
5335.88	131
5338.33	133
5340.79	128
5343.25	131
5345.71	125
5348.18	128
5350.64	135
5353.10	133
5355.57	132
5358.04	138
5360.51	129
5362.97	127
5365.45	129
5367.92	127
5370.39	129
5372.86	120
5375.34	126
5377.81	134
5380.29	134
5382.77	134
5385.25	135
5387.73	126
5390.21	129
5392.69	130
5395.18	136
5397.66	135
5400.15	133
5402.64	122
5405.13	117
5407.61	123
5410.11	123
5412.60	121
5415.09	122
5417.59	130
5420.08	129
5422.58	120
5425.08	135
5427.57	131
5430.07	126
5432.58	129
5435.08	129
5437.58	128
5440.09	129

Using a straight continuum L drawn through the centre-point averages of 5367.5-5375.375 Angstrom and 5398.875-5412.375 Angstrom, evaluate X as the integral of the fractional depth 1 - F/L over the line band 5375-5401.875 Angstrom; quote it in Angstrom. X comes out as -1.7 Angstrom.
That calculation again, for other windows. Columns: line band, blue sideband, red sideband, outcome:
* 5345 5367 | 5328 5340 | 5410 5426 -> -0.6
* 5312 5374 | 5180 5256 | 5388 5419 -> -1.4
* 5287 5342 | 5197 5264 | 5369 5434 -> -0.5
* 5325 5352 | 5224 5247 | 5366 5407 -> 0.3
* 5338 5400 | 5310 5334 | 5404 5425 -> -1.5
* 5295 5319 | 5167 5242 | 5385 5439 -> -0.7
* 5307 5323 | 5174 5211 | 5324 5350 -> -1.1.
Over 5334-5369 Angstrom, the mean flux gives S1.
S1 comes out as 130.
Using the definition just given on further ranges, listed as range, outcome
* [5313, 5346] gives 130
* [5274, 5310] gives 128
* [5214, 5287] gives 128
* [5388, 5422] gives 127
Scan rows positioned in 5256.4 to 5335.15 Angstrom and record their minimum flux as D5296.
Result 118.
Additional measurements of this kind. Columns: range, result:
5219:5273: 120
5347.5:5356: 128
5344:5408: 117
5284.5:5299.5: 123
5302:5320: 122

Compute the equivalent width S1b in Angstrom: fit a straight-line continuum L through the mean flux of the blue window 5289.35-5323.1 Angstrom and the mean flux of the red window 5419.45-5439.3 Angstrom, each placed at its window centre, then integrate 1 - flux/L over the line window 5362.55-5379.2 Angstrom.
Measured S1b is 0.3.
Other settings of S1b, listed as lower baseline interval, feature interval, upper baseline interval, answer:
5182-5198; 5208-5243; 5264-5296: -1.5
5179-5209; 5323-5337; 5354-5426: 0.2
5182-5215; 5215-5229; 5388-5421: -0.4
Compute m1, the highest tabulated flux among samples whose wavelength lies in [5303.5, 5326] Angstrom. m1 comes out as 143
